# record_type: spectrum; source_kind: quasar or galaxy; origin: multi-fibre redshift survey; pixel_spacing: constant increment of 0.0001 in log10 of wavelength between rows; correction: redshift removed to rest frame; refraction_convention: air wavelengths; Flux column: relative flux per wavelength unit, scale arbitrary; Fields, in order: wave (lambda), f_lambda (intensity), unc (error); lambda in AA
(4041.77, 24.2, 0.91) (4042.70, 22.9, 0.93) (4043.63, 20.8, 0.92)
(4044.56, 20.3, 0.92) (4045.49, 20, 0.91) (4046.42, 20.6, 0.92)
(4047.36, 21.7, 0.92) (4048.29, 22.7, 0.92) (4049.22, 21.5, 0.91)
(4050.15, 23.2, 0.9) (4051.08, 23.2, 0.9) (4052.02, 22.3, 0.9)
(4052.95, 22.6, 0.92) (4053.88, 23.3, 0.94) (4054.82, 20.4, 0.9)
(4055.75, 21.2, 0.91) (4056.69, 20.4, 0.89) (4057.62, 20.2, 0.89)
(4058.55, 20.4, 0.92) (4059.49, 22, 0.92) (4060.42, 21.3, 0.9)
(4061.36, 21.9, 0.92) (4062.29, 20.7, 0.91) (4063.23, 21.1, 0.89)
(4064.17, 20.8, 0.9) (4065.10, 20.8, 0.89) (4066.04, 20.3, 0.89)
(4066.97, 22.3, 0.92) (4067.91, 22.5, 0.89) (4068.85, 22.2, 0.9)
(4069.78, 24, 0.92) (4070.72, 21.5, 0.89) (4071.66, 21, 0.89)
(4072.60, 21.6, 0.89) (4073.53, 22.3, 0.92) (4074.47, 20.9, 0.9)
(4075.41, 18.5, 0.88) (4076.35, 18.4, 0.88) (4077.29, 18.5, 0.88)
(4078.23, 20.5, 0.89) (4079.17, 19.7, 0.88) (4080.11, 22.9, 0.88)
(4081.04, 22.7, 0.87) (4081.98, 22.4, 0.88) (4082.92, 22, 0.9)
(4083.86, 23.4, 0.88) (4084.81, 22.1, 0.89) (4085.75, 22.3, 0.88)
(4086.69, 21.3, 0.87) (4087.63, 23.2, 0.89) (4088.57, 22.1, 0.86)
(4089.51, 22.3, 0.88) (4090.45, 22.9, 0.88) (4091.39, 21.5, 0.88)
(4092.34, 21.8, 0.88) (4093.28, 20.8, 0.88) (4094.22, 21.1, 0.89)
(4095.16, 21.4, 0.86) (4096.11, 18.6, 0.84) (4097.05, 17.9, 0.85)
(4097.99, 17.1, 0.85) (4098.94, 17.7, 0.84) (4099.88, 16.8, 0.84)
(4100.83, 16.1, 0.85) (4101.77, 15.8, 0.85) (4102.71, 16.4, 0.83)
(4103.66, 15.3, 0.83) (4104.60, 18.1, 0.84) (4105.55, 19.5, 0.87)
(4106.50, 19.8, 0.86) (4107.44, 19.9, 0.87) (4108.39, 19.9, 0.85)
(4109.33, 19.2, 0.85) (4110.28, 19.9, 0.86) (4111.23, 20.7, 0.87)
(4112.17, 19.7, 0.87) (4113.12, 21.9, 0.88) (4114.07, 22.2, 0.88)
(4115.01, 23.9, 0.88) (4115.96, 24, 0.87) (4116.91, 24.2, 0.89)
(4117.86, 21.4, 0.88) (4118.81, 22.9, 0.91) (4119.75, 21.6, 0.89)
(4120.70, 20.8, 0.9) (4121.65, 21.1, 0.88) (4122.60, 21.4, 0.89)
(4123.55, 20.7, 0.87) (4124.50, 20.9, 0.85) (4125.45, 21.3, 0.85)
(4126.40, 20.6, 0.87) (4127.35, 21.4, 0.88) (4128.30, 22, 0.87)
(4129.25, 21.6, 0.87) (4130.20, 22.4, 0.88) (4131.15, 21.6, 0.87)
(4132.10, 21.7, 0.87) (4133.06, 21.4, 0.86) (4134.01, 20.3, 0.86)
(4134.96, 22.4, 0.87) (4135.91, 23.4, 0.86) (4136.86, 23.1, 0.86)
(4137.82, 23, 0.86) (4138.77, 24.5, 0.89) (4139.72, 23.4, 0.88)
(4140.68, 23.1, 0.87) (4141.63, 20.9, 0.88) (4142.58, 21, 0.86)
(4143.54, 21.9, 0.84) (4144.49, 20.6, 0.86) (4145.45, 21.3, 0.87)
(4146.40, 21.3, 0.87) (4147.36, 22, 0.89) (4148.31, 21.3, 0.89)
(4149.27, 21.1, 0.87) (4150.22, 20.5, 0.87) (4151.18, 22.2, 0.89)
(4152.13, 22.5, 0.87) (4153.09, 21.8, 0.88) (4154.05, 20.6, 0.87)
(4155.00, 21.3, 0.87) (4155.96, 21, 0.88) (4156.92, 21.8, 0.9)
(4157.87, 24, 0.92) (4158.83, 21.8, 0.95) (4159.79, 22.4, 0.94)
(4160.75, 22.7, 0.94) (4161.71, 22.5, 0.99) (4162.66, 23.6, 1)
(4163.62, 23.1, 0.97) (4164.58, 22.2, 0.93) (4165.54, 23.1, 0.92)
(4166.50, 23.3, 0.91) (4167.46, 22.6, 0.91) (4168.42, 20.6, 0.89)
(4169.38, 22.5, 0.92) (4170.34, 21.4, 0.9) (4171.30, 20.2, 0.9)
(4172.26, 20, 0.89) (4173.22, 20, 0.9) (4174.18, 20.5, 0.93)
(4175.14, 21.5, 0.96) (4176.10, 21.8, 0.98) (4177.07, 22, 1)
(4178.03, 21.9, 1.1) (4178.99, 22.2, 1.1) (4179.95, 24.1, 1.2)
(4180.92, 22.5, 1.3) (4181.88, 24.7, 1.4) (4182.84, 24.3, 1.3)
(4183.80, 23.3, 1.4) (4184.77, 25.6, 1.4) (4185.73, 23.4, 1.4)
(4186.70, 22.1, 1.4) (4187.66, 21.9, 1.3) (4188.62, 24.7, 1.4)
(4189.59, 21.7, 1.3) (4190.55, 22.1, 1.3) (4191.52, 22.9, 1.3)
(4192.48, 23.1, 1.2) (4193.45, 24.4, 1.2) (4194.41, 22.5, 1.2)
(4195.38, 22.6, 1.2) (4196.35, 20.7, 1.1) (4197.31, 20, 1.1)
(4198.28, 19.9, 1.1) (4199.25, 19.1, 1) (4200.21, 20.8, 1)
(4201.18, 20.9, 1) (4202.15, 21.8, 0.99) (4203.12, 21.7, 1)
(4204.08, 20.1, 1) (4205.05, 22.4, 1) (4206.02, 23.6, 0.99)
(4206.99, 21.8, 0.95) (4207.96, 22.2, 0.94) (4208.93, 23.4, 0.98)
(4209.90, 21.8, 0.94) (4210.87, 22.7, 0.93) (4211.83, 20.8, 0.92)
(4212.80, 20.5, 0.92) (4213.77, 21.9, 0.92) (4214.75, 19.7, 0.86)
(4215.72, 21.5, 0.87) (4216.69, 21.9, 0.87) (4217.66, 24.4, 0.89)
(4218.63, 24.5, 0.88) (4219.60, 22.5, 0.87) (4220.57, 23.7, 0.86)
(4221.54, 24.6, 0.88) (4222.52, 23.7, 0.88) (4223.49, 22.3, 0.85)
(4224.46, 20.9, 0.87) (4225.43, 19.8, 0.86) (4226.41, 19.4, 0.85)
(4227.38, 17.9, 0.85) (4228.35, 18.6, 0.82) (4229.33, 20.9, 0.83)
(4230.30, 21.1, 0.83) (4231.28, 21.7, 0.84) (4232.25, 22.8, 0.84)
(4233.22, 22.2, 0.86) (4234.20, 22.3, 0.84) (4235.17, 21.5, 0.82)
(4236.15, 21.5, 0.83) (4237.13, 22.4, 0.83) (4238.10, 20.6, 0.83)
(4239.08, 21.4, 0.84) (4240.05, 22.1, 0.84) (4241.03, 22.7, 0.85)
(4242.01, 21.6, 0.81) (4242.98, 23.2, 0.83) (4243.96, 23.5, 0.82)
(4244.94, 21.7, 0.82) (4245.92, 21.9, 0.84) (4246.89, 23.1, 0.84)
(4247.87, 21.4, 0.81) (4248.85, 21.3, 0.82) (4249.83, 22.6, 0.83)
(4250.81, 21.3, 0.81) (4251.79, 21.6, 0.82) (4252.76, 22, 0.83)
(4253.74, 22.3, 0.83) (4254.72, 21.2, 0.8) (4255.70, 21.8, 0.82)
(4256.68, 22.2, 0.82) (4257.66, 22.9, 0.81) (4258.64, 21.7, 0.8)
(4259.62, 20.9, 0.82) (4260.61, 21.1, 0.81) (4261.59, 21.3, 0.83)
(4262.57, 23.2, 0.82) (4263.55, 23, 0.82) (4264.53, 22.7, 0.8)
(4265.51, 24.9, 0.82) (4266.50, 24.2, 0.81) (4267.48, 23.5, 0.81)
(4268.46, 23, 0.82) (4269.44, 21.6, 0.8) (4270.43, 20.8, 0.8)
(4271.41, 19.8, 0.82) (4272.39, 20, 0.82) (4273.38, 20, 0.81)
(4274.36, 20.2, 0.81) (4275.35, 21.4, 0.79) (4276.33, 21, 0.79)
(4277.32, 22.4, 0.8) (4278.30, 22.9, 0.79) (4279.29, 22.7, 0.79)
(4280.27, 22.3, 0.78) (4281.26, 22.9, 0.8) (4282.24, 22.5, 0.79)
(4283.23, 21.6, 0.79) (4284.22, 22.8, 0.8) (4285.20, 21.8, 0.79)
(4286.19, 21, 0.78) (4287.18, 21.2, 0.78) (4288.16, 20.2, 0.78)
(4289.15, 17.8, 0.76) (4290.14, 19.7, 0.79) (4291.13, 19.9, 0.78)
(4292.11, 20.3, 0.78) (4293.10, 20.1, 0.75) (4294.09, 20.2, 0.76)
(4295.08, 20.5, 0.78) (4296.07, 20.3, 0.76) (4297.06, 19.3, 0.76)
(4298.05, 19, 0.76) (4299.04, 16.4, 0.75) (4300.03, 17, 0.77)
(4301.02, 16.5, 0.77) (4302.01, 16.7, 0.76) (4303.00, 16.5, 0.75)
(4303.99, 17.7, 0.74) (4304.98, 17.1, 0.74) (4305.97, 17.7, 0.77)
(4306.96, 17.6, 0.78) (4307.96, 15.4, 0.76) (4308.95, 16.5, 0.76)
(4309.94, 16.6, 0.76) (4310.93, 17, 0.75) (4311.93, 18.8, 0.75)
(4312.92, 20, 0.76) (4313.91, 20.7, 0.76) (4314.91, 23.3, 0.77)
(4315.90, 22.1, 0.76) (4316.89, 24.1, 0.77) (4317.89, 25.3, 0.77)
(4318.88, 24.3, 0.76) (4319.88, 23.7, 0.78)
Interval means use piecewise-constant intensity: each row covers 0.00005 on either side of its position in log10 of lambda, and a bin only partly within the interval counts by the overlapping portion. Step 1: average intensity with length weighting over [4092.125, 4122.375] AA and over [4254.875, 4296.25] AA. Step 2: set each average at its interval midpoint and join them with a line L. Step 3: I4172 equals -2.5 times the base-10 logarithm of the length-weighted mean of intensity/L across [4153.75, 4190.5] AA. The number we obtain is -0.09 mag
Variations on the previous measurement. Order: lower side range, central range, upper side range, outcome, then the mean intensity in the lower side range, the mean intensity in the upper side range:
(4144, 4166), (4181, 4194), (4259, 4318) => -0.09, 21.9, 20.4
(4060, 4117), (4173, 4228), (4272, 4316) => -0.10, 20.7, 19.7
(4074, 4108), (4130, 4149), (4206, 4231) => -0.07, 20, 21.7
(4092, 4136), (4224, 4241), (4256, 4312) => -0.04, 20.4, 20.3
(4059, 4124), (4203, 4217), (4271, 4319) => -0.07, 20.8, 20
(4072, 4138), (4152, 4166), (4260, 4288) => -0.05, 20.8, 22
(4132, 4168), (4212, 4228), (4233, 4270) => 0.02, 22.1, 22.2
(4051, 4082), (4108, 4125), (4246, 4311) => -0.02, 21.3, 20.6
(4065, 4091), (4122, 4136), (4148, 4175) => 0.01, 21.6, 21.8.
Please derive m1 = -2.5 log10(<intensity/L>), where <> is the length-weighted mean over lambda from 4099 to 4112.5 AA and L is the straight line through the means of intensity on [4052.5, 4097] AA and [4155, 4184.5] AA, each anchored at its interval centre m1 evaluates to 0.18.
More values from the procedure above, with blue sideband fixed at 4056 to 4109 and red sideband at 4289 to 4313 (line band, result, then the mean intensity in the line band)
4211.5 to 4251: -0.15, 21.8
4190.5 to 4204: -0.12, 21.5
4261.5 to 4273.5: -0.20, 22.3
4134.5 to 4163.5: -0.12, 22.1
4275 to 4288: -0.20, 22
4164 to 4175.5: -0.10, 21.5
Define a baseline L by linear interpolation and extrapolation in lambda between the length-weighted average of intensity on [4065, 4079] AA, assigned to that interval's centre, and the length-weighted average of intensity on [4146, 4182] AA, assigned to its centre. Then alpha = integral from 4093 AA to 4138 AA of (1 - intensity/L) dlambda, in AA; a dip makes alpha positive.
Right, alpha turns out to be 1.97 AA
